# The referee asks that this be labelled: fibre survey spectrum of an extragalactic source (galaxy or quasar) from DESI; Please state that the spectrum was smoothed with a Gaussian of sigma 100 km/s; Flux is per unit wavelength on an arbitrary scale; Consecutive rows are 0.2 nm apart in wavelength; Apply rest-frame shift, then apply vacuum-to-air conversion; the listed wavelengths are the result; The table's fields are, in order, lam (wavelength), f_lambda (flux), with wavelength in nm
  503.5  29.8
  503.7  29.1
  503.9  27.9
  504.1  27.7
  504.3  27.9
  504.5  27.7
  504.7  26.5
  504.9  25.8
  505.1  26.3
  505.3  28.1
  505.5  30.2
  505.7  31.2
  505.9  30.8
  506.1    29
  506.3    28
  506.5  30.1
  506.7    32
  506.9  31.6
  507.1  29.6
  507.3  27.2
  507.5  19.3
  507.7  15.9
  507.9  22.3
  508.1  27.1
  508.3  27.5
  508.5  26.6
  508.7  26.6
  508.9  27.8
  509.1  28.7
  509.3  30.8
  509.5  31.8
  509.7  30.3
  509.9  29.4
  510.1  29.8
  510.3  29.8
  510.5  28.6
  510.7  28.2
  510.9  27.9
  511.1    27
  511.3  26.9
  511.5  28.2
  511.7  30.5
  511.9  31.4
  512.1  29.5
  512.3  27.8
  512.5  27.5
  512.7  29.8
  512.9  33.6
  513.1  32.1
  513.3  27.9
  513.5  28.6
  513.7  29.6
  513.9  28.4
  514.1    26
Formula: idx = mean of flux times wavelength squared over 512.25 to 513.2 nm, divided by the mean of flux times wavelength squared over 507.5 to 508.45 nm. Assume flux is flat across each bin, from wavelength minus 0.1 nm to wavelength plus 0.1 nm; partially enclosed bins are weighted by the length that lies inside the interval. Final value 1.34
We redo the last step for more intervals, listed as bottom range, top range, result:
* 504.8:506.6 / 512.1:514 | 1.05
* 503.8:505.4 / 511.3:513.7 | 1.12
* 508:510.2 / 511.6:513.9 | 1.05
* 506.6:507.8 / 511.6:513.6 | 1.18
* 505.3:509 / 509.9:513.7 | 1.09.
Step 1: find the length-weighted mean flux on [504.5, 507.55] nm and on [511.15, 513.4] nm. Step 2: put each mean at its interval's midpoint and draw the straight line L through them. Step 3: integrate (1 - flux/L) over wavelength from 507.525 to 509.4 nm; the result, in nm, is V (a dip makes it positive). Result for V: 0.21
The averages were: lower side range 28.5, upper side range 29.5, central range 25.7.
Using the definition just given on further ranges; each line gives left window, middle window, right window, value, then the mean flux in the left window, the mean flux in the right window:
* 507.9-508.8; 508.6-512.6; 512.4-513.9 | -0.14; 26.4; 29.8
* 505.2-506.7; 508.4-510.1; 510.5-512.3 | 0.00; 29.8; 28.6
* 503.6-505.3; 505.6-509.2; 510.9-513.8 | 0.10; 27.4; 29.3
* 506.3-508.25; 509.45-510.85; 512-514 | -0.09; 26.3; 29.5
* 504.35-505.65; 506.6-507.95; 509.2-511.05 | 0.14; 27.6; 29.6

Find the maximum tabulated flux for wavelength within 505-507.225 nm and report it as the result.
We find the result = 32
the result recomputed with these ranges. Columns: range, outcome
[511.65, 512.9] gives 33.6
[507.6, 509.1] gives 28.7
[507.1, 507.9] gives 29.6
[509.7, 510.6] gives 30.3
